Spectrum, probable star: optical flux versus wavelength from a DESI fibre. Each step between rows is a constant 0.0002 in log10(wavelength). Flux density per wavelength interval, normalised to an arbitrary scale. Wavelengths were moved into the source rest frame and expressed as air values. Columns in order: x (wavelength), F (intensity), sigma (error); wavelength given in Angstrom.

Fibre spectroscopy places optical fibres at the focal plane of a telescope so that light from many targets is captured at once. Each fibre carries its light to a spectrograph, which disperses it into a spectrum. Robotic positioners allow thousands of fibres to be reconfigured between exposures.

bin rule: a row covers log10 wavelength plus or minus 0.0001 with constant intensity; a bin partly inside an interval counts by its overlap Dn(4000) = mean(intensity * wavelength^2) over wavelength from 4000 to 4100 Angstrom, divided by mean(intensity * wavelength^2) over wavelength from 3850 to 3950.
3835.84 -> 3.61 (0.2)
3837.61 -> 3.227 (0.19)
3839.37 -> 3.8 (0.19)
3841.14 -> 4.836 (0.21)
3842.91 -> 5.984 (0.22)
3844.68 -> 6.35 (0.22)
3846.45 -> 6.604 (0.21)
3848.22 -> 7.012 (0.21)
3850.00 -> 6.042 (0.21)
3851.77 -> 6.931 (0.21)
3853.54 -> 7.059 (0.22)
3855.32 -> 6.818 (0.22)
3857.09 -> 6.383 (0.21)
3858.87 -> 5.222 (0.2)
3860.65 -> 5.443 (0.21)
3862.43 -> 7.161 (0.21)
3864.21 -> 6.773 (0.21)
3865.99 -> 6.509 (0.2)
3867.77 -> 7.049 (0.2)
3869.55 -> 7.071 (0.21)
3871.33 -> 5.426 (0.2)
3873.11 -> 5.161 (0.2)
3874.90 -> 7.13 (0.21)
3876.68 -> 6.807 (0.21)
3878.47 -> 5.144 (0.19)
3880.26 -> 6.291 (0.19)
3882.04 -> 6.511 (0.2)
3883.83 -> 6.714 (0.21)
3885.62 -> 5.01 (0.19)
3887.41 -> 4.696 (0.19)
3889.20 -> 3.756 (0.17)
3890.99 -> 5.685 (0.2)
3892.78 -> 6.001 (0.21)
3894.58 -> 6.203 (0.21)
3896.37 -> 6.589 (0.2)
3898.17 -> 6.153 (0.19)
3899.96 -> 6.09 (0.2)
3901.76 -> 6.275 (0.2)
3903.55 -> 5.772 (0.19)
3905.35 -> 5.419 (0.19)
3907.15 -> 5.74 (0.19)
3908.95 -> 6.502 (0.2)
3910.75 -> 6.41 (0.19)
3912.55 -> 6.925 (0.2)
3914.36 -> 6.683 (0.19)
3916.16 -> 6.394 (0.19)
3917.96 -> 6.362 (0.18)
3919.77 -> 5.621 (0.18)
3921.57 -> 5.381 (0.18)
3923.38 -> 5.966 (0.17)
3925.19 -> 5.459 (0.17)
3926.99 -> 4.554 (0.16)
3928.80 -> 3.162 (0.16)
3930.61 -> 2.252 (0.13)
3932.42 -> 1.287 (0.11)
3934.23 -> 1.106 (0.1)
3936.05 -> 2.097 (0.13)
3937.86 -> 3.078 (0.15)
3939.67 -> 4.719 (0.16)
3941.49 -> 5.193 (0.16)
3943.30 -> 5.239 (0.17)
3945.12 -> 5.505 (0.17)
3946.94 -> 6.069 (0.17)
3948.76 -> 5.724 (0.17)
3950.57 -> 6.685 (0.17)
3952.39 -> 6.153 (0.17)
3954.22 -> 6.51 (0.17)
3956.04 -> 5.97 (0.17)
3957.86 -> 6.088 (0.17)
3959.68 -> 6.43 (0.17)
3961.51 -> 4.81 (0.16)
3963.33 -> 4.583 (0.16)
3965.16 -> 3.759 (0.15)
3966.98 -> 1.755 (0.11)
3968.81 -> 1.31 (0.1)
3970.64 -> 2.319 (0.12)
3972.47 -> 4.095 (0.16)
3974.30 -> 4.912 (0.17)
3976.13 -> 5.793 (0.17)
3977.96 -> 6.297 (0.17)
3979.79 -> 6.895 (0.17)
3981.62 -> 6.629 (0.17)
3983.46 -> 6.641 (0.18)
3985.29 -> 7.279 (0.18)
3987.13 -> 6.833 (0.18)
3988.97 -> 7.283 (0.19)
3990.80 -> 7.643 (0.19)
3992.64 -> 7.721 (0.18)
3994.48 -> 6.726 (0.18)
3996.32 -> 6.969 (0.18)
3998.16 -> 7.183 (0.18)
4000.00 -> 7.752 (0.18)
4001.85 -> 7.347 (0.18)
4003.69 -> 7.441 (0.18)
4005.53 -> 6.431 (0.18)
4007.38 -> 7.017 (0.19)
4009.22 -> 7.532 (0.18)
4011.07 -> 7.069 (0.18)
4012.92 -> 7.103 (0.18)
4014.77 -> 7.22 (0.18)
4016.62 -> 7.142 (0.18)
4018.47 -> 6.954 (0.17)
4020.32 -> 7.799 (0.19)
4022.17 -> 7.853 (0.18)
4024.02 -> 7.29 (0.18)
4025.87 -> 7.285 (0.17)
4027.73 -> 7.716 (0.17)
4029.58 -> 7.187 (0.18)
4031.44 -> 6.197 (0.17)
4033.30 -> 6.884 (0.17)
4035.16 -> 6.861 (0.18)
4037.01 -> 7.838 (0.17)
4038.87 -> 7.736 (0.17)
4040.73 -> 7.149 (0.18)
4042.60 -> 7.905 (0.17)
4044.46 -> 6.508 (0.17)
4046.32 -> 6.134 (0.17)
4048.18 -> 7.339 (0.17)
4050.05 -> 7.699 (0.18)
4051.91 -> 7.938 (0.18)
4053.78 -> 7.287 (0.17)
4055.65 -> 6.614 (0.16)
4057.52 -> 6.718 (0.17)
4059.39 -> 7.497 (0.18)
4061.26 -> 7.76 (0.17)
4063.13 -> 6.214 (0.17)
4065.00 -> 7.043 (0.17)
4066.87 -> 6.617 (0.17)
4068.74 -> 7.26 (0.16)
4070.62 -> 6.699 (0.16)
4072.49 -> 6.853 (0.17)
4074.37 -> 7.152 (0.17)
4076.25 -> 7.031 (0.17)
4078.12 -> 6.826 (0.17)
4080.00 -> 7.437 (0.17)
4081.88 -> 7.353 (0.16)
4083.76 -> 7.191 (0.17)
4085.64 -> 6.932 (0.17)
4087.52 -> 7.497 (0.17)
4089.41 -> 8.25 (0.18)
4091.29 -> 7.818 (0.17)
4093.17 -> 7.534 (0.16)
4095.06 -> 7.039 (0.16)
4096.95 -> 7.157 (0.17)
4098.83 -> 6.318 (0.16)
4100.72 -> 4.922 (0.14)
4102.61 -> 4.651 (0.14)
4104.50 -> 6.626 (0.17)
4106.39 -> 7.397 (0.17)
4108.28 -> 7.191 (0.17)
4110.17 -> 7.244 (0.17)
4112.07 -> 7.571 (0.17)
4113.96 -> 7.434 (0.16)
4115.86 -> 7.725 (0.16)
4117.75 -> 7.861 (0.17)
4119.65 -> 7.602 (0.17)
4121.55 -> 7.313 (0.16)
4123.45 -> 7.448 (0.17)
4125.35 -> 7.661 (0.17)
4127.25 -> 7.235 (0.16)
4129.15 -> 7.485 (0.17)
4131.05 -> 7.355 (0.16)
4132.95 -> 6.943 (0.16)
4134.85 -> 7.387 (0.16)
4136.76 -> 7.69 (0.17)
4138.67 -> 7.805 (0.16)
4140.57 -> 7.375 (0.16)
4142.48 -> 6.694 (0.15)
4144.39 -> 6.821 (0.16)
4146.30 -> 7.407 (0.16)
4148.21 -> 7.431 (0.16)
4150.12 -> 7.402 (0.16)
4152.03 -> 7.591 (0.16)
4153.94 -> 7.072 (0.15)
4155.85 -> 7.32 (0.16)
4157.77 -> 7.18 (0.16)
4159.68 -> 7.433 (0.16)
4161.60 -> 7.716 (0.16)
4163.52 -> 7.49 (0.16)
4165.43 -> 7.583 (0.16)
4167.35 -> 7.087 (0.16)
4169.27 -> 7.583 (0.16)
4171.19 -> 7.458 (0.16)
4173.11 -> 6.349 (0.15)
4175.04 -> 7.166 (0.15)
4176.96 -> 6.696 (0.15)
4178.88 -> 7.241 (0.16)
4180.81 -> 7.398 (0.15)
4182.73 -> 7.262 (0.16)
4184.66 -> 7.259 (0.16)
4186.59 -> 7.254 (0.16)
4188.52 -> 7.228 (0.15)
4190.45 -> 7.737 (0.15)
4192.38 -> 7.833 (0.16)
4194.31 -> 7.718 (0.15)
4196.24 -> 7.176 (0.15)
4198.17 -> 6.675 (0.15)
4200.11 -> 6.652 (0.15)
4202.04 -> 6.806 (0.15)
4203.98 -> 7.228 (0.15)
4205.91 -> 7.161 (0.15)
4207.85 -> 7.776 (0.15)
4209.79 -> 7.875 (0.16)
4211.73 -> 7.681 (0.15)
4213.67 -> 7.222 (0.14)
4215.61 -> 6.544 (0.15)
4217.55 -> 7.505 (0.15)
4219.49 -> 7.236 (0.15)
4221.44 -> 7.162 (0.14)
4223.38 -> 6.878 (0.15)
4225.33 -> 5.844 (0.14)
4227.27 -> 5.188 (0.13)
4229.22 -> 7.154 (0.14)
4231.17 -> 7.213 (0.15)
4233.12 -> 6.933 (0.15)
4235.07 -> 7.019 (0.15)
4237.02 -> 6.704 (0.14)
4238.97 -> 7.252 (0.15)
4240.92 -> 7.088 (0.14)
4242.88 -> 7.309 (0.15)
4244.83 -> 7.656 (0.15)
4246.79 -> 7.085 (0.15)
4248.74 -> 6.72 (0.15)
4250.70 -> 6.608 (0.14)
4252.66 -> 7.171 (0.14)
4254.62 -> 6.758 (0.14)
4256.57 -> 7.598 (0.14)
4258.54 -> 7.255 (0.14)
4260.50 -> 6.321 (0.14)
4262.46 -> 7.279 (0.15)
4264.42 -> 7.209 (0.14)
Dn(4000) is 1.39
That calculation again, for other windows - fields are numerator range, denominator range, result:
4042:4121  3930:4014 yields 1.34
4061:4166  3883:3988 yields 1.50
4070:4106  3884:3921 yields 1.28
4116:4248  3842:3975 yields 1.52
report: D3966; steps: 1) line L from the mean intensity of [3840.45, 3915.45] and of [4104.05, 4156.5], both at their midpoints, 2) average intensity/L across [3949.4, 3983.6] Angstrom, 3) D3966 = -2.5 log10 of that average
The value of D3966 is 0.27 mag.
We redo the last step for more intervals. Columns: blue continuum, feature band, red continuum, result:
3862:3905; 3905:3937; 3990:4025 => 0.30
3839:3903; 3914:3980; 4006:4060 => 0.37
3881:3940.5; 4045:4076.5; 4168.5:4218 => -0.13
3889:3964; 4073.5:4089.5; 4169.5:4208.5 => -0.13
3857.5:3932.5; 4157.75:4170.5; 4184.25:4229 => -0.08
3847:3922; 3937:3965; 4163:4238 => 0.16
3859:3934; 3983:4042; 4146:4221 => -0.14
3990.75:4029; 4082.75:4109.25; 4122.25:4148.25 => 0.06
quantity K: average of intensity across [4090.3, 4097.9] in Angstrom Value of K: 7.4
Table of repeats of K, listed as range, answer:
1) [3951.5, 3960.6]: 6.22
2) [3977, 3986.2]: 6.75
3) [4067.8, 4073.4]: 6.94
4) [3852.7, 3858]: 6.74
